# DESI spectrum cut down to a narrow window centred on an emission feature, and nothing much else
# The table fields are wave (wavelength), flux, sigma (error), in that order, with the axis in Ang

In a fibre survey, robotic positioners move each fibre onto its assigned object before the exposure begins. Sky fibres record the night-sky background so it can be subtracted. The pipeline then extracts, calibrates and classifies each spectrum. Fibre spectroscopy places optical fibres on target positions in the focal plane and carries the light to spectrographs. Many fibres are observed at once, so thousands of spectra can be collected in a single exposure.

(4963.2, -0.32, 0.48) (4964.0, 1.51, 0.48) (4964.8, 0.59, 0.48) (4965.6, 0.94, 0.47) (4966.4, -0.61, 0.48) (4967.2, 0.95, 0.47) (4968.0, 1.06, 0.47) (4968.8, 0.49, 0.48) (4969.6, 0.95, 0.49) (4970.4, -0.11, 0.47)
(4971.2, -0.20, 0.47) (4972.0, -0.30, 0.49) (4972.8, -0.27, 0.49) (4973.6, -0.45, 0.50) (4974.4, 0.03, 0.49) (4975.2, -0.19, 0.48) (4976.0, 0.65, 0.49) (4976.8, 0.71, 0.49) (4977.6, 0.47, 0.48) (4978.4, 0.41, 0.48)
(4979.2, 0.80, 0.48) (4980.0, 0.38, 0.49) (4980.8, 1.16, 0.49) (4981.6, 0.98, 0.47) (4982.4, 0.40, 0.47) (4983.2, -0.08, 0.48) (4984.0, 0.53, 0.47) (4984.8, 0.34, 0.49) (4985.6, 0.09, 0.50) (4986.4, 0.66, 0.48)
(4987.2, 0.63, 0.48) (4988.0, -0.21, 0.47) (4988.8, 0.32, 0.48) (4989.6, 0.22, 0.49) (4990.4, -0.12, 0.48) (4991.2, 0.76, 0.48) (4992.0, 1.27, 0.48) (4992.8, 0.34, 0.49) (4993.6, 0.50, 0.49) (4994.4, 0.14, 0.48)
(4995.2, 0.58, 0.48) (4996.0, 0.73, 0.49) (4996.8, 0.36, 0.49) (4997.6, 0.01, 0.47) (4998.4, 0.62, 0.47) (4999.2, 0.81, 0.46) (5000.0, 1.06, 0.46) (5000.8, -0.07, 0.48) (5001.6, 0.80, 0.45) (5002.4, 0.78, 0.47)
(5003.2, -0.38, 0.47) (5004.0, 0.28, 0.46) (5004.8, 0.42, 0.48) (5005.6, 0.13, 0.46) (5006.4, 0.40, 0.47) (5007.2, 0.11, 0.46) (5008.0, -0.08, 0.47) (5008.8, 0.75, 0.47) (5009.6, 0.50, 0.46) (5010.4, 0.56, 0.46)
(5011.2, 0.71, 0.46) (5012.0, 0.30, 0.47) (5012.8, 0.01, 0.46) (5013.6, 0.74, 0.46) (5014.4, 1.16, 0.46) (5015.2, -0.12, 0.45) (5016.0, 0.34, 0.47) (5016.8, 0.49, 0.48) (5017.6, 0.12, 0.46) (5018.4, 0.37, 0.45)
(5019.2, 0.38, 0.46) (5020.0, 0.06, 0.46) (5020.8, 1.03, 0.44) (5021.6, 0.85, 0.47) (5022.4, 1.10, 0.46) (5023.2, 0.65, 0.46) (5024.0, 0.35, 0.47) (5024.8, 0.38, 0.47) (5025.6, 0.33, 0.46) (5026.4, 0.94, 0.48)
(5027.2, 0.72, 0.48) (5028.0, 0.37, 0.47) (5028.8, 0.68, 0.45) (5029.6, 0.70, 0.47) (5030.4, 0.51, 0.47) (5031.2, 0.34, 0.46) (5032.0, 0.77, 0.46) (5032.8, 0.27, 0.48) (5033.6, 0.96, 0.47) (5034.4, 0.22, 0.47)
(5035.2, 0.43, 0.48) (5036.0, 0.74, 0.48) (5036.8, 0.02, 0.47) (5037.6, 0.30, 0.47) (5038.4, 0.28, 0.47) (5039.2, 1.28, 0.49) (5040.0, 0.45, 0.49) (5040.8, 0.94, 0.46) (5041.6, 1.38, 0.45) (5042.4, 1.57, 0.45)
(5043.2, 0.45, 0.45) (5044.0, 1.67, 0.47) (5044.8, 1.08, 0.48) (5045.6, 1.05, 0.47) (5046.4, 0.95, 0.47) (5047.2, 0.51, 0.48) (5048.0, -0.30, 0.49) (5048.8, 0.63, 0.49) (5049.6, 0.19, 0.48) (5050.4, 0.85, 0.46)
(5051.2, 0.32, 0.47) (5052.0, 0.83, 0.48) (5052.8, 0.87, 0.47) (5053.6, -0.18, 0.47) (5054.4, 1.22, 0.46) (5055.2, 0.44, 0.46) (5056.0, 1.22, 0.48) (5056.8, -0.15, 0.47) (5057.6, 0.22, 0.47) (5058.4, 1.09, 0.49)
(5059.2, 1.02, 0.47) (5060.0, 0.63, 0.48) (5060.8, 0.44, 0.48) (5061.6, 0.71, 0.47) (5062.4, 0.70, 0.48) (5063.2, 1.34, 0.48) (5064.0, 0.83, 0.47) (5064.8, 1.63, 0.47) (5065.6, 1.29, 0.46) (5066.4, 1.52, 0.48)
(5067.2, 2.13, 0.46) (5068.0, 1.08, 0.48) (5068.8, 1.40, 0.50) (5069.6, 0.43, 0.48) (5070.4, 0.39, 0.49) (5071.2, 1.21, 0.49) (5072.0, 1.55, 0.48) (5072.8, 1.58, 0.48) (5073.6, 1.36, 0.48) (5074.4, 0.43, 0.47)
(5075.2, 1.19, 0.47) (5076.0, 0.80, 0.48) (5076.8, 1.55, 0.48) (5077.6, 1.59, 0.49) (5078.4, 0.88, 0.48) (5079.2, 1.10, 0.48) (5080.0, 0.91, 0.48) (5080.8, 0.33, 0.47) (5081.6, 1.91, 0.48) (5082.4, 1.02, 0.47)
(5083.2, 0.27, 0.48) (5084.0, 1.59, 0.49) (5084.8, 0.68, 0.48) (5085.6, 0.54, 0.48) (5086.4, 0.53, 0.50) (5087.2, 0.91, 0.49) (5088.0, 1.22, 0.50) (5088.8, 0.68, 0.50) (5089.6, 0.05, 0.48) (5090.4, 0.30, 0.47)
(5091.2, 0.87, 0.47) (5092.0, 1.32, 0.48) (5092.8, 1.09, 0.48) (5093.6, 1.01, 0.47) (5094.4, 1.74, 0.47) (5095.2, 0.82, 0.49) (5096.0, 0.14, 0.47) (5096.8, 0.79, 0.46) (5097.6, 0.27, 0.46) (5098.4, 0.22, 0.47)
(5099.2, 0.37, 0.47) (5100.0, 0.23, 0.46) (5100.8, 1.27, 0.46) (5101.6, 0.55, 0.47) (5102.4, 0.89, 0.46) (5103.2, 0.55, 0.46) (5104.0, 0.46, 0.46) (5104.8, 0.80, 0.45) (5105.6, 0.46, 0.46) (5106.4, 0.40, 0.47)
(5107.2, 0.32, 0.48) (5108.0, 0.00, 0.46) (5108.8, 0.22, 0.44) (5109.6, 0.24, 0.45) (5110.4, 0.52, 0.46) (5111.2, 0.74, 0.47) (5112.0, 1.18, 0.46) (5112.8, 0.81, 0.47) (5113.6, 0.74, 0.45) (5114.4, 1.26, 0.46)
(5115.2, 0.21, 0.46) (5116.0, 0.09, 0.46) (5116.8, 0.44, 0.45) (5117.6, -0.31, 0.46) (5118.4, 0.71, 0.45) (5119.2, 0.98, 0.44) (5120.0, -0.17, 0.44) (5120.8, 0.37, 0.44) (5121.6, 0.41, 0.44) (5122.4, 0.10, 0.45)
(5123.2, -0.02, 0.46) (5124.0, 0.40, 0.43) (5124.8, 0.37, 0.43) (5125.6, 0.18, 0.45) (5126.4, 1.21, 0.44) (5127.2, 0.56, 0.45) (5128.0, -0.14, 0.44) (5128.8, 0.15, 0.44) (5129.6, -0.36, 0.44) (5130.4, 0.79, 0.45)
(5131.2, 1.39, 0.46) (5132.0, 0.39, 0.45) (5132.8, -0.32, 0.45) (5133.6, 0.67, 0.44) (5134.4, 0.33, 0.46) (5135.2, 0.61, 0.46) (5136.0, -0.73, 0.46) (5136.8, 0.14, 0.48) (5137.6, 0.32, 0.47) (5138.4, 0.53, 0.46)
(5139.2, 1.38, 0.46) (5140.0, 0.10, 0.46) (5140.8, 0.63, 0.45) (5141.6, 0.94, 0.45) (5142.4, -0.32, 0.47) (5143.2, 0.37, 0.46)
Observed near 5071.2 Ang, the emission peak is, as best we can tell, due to C IV 1549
